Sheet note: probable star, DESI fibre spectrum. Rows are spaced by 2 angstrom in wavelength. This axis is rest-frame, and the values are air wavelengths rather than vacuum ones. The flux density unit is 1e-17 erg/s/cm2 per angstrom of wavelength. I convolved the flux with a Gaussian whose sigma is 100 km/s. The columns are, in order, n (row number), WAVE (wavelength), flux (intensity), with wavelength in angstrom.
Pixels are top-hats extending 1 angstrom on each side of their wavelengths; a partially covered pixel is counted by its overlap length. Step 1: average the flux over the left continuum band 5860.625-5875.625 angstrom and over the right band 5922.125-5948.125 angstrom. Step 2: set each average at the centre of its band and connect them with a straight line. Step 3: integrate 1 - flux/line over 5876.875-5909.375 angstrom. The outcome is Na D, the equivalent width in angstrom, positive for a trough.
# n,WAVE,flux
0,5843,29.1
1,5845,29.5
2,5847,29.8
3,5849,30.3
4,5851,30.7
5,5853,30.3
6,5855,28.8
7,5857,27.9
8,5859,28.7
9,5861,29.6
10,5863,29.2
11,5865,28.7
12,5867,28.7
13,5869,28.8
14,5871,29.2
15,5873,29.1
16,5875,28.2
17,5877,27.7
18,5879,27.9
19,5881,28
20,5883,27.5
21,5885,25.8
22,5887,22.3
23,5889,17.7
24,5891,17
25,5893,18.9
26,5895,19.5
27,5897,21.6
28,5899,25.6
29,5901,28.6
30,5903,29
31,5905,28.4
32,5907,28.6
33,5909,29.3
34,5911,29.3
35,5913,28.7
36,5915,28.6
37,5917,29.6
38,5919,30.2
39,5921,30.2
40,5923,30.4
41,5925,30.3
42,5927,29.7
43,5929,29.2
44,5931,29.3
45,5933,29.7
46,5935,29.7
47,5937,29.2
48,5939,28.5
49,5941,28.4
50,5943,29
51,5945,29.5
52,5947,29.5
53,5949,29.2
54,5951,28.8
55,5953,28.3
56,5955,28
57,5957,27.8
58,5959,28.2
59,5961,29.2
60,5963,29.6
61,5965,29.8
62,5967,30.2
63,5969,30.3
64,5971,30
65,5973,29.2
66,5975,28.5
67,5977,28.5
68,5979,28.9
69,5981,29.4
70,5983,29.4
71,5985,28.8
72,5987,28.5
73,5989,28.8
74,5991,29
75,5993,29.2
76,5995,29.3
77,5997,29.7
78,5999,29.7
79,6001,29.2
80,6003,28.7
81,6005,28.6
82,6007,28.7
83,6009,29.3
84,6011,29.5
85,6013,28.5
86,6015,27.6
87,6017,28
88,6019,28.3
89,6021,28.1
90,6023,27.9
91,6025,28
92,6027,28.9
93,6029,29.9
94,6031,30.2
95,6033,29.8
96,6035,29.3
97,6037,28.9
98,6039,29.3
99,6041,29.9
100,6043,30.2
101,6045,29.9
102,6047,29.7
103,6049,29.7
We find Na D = 4.87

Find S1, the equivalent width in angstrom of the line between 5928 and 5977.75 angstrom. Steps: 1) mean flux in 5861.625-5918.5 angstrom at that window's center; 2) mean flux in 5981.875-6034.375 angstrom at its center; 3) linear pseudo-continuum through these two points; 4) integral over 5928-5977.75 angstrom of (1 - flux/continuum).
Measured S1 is -2.3 angstrom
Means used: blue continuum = 26.5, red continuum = 28.9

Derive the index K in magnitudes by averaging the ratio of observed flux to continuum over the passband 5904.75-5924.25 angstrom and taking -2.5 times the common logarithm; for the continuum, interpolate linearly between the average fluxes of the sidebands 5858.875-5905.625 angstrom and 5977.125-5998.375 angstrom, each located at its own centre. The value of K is -0.09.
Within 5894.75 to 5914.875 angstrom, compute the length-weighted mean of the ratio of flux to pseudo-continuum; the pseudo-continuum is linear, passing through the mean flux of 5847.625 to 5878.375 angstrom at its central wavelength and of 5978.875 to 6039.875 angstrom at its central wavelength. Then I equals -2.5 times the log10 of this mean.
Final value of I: 0.07 mag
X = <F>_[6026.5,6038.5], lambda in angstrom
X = 29.5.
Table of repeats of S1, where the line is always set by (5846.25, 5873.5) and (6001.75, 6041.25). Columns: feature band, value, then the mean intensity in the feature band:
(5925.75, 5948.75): -0.1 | 29.3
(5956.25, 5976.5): -0.2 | 29.3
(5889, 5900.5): 3.4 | 20.6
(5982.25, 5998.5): -0.1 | 29.1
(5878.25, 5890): 1.8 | 24.8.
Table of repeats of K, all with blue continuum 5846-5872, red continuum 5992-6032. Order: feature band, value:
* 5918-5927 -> -0.040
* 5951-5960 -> 0.033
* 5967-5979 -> -0.014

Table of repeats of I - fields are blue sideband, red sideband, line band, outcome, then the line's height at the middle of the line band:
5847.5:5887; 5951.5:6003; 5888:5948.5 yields 0.05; 28.8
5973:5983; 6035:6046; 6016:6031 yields 0.03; 29.4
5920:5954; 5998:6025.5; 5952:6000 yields -0.01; 29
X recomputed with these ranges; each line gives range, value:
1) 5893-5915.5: 26.6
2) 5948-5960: 28.4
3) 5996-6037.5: 28.9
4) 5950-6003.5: 29.1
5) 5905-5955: 29.3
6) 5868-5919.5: 26.3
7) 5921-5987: 29.2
